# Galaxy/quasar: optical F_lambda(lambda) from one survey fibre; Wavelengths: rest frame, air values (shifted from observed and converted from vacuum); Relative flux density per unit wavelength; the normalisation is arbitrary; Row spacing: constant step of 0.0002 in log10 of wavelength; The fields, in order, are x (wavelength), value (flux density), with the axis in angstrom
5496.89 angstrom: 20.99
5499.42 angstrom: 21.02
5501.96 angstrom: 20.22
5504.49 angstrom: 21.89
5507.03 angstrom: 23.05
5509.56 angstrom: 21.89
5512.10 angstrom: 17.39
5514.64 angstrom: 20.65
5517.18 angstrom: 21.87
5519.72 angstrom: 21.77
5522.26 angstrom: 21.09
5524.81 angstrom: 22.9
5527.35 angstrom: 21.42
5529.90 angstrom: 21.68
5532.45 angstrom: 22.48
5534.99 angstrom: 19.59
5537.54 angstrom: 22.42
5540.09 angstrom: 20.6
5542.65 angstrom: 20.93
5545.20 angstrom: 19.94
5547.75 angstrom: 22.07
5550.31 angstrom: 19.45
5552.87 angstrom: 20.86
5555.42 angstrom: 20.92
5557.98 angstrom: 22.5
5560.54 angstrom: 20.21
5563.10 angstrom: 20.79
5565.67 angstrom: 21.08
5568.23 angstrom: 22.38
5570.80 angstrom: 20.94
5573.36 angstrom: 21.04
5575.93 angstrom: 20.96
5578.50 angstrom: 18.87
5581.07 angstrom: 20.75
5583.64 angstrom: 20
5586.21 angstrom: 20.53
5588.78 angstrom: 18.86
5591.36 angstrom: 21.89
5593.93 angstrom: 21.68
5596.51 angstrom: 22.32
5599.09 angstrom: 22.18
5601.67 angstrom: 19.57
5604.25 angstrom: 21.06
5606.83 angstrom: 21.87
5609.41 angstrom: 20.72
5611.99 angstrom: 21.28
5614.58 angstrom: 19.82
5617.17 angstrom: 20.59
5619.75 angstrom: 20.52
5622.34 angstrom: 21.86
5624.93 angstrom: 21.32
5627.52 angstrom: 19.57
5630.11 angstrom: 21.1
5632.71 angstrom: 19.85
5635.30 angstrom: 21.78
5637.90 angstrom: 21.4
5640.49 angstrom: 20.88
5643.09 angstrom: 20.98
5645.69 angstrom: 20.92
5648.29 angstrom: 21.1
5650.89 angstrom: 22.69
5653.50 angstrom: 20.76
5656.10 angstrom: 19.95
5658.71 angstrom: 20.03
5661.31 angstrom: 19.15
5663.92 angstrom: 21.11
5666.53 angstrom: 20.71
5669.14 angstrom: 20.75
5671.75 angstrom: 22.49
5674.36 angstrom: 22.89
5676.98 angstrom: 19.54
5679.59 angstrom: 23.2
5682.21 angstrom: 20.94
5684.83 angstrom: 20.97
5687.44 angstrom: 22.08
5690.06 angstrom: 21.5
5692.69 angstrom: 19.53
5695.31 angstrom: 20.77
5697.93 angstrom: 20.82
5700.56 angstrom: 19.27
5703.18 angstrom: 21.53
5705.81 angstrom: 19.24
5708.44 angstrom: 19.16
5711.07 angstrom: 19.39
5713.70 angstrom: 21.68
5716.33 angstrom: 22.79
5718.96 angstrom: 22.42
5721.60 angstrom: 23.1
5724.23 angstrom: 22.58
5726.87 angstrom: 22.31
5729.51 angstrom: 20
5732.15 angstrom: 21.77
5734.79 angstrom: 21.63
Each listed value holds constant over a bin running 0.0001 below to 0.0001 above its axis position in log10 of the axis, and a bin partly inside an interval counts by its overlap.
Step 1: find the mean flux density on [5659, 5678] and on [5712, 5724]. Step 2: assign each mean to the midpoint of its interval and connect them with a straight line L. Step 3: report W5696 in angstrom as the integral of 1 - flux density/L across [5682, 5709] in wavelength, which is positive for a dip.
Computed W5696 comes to 1.5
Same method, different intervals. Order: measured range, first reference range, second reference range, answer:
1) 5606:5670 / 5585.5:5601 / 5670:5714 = 0.7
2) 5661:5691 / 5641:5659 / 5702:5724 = -0.4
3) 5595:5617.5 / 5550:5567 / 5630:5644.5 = -0.1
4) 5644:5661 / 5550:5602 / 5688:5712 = -0.3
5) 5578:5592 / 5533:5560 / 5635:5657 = 0.6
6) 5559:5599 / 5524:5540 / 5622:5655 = 1.0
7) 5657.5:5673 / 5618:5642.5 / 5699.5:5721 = 0.1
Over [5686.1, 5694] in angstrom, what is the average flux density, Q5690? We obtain 21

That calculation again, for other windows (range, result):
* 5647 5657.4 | 21.1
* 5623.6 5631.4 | 20.7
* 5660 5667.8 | 20.3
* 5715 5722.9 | 22.8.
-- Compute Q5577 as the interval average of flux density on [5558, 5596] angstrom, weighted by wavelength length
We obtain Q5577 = 20.8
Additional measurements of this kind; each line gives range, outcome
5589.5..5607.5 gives 21.4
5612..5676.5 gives 20.9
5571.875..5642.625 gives 20.8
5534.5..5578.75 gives 20.9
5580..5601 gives 21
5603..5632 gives 20.9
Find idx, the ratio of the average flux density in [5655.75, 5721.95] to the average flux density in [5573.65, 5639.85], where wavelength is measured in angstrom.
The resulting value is 1.01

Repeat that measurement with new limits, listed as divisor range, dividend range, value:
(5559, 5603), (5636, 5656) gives 1.02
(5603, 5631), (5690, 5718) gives 0.98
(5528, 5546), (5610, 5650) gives 0.99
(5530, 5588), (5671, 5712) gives 1.00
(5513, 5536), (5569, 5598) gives 0.97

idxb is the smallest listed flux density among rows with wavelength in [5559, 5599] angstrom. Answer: 18.86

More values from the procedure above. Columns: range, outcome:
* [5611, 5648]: 19.57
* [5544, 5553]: 19.45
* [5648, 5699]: 19.15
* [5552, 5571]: 20.21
